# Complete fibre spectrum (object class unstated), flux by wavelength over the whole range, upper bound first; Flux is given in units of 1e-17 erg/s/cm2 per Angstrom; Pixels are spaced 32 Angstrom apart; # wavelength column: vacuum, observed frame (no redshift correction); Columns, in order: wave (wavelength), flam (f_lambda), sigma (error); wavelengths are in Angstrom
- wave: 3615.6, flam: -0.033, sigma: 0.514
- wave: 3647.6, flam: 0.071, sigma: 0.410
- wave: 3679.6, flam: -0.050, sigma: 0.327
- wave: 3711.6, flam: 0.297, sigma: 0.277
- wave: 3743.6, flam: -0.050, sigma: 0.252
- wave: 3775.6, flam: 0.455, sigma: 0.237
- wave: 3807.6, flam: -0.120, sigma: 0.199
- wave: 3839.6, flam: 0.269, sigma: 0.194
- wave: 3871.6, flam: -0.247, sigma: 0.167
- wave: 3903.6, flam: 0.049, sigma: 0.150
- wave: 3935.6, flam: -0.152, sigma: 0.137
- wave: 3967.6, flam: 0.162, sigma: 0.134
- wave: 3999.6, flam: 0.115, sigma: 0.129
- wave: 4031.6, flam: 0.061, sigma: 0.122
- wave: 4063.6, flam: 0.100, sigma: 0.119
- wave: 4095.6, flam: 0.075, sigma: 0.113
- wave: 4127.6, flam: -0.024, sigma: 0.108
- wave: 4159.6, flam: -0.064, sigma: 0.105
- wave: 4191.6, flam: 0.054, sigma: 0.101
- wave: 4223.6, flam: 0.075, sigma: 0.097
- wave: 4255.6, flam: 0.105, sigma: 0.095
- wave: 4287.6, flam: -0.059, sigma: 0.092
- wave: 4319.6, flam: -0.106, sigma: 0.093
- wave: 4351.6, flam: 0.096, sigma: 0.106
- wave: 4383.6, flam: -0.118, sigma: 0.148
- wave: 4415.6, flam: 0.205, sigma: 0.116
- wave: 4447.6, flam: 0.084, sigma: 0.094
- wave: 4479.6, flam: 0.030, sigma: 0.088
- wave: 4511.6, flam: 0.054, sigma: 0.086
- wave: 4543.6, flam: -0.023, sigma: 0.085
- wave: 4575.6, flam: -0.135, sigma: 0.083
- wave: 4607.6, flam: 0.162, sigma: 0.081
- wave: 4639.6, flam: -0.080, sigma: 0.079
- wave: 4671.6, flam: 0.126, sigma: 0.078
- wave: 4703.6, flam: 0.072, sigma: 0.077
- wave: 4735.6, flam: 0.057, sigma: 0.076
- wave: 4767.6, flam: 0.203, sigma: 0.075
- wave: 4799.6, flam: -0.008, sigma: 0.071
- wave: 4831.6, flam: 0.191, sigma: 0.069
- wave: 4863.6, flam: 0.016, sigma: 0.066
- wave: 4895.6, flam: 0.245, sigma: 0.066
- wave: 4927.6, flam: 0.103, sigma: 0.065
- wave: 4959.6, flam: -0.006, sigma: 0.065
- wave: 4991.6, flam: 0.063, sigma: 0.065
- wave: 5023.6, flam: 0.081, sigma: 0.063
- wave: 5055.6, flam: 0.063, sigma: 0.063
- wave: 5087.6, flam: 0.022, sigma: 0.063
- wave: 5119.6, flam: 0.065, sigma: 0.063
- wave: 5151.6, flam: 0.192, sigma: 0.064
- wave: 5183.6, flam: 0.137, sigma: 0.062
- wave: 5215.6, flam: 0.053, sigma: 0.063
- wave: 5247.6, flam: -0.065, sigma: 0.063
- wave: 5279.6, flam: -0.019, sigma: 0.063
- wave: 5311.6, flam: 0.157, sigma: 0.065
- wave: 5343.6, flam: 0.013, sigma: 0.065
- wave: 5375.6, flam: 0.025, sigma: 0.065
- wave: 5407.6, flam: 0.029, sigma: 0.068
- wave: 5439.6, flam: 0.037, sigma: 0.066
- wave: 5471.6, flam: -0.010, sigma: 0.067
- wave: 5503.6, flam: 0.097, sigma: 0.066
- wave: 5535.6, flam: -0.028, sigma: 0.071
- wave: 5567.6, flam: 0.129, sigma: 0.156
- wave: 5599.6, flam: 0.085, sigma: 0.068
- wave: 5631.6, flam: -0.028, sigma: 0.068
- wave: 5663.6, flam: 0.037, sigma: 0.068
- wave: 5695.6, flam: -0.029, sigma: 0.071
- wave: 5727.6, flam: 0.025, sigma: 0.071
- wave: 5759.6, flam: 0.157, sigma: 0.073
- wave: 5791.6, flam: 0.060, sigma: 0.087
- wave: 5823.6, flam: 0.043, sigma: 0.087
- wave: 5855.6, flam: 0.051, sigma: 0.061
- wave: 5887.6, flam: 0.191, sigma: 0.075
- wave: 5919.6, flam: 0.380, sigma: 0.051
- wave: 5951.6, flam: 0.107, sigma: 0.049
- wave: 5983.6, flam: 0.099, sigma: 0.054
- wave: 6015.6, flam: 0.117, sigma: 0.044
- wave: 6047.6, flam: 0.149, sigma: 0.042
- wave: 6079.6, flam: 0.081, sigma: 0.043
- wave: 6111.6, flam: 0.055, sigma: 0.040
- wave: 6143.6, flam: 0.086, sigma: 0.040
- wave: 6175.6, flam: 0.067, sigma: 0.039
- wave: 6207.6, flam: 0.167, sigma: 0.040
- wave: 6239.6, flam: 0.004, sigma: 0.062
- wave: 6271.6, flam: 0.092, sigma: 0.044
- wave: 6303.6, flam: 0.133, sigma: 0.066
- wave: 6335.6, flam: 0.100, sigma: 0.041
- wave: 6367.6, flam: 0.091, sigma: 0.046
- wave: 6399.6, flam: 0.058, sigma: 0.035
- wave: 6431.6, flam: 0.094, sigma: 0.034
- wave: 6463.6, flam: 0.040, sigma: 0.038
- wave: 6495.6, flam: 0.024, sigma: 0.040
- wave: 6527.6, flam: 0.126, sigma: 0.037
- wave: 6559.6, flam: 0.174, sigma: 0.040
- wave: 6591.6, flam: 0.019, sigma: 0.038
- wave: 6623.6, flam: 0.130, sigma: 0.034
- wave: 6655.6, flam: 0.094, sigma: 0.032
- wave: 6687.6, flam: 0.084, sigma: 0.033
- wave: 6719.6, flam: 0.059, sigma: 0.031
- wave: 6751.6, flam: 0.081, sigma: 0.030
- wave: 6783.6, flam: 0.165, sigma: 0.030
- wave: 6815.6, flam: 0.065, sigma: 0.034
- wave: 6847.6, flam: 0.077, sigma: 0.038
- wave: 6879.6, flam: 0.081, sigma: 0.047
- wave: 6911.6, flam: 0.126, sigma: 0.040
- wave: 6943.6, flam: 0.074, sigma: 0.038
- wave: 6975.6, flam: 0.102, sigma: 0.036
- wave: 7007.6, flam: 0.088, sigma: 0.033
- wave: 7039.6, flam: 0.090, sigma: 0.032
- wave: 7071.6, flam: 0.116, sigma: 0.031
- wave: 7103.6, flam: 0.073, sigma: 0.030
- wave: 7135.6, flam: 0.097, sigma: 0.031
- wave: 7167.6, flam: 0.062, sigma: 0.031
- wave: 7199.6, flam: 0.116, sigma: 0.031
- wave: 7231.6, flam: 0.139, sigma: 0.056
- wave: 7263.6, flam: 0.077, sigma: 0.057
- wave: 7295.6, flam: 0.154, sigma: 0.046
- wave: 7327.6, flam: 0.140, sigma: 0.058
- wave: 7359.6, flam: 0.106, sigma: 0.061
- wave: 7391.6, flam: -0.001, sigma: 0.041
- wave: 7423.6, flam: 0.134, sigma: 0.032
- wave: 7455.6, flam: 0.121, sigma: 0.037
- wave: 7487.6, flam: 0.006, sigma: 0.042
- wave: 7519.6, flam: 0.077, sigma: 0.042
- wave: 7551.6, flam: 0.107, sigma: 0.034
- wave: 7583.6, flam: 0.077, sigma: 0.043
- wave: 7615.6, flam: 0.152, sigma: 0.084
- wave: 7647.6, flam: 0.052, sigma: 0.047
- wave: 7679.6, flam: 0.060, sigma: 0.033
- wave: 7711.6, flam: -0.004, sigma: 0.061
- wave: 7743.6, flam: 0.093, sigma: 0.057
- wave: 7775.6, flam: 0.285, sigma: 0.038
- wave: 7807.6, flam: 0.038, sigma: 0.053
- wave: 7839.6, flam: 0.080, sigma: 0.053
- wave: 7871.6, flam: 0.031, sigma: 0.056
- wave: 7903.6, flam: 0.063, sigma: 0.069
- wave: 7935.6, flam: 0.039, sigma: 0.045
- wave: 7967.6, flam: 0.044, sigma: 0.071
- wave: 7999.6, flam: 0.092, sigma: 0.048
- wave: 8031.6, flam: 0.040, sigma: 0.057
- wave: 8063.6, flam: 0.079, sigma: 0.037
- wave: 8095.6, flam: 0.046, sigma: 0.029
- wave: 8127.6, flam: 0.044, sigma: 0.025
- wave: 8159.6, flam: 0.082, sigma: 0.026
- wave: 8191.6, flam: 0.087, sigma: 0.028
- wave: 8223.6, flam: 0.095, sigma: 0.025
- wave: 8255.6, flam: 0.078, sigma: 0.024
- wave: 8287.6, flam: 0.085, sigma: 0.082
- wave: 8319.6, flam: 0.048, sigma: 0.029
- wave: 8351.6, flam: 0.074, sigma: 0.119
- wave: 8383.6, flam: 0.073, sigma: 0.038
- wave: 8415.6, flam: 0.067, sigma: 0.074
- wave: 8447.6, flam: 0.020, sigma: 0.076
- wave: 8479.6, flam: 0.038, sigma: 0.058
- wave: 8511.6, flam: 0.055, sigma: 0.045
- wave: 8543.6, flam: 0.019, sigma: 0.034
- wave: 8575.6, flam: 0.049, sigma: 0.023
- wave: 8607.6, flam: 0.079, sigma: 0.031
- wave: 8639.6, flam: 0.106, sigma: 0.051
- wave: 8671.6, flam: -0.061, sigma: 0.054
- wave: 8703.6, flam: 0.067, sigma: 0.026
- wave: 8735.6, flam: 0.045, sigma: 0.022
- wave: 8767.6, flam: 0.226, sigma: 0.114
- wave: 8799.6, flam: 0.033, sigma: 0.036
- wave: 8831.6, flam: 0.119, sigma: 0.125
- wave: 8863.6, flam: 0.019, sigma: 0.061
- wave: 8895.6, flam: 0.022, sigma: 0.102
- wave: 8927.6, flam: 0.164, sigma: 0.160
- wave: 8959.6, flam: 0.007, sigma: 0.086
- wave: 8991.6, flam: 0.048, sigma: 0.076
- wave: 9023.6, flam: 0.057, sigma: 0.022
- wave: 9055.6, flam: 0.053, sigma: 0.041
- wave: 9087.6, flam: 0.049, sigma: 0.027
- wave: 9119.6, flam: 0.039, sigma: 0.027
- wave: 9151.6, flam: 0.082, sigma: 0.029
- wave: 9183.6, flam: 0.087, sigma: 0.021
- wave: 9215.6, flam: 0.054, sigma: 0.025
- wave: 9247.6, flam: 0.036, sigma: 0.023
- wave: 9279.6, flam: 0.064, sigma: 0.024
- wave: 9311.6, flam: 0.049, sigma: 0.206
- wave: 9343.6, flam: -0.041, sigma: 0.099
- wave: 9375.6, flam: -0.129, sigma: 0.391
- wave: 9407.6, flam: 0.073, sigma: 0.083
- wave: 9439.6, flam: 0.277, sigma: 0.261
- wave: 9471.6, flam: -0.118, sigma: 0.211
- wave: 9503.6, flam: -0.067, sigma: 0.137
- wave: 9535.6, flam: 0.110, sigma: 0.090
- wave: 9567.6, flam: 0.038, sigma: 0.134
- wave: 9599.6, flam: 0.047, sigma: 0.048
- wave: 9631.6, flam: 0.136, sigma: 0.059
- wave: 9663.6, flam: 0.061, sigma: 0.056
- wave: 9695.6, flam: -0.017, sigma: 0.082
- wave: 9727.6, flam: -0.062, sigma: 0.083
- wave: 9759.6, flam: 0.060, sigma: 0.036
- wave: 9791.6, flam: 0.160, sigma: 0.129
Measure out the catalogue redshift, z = 0.18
